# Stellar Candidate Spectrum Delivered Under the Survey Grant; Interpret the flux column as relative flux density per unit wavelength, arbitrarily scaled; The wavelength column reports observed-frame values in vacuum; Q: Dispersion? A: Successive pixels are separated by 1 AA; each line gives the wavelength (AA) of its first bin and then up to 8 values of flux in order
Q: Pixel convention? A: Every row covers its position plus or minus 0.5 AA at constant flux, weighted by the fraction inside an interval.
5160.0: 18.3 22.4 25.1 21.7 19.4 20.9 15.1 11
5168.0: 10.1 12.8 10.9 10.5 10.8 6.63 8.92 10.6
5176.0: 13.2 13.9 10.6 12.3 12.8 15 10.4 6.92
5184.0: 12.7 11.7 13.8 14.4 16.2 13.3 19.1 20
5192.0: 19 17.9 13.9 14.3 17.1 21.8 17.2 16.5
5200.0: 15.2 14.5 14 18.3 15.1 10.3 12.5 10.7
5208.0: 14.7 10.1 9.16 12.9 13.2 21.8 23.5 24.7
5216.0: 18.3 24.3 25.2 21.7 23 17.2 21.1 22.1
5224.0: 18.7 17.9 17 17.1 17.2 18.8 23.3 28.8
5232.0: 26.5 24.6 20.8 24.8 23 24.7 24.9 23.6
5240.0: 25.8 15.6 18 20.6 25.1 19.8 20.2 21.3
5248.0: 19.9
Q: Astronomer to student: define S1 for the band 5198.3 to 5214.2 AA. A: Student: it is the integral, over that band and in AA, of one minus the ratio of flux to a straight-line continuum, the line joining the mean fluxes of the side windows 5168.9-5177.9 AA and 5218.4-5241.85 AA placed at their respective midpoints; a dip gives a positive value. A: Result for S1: 2.5 AA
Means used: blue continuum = 10.8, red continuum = 21.6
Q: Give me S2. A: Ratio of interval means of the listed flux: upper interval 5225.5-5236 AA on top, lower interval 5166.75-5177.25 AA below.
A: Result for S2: 2.0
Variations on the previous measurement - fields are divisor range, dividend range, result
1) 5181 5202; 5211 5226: 1.34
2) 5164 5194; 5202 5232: 1.38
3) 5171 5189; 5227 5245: 1.90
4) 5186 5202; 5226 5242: 1.35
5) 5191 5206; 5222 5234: 1.31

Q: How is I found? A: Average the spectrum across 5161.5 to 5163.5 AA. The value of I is 23.4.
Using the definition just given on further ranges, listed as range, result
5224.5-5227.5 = 17.3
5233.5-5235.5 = 22.8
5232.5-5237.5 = 23.6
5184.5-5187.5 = 13.3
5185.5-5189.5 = 14.4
